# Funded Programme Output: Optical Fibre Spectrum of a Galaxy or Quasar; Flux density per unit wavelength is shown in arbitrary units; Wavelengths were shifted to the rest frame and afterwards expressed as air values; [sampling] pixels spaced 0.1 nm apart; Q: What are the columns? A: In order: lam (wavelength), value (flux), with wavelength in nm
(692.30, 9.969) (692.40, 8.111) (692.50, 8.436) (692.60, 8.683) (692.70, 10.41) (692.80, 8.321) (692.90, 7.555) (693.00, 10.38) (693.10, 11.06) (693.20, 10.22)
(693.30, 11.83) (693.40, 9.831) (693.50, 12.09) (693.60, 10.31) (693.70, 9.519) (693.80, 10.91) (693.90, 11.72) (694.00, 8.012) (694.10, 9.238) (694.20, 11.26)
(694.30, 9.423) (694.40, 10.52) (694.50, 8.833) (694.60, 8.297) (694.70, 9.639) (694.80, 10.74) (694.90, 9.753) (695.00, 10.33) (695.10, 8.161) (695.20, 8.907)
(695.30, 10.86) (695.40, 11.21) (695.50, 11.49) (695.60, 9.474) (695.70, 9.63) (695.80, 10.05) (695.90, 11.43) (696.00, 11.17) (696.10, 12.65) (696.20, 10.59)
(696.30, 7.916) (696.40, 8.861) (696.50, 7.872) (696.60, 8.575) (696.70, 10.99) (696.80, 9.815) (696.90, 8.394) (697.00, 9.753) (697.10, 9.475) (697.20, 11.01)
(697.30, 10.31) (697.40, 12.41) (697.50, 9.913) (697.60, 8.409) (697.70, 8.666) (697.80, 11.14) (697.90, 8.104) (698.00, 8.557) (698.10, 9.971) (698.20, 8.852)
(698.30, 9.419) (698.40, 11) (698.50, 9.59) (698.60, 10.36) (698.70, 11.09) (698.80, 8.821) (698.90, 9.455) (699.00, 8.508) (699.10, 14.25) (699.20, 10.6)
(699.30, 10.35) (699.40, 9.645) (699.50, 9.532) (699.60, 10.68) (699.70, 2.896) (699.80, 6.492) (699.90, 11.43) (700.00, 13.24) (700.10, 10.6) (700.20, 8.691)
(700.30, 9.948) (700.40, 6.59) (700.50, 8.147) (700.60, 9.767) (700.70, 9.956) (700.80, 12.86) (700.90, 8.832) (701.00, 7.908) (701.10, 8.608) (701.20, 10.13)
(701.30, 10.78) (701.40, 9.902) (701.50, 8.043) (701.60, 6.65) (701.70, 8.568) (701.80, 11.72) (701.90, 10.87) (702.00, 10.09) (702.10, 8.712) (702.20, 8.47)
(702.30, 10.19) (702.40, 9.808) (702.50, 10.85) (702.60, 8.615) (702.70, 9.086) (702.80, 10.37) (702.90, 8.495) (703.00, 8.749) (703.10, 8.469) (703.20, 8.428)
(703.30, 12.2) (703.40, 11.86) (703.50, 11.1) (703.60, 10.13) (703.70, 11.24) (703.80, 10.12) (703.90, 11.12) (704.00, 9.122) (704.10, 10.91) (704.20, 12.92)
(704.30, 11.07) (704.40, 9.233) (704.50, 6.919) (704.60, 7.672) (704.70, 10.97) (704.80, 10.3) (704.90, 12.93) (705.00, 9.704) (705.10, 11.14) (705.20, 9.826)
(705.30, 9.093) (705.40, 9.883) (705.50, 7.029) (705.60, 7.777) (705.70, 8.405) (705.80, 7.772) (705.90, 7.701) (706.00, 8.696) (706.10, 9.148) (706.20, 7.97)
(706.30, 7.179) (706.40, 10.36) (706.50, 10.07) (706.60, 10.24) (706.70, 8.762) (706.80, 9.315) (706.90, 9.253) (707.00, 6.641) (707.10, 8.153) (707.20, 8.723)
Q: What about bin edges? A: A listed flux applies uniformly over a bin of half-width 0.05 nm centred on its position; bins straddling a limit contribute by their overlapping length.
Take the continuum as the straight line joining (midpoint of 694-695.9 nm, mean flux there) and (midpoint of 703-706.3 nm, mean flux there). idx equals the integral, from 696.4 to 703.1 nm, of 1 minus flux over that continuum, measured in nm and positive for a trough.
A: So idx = 0.14 nm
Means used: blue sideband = 9.87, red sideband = 9.66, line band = 9.56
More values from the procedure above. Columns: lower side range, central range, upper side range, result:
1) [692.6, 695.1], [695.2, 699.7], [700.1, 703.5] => -0.08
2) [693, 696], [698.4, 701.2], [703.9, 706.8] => 0.05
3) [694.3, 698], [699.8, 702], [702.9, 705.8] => 0.06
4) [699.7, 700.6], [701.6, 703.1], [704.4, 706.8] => -0.07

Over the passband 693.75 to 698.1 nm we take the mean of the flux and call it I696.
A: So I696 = 9.87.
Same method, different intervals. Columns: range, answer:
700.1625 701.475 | 9.37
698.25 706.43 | 9.6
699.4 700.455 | 9.04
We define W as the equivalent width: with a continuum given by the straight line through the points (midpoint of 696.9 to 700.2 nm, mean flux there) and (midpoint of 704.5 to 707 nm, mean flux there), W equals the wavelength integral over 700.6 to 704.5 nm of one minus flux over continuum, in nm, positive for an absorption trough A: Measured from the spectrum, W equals -0.19 nm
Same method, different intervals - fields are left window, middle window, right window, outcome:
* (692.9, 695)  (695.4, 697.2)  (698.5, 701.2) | -0.01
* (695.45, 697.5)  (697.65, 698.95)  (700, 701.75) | 0.02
